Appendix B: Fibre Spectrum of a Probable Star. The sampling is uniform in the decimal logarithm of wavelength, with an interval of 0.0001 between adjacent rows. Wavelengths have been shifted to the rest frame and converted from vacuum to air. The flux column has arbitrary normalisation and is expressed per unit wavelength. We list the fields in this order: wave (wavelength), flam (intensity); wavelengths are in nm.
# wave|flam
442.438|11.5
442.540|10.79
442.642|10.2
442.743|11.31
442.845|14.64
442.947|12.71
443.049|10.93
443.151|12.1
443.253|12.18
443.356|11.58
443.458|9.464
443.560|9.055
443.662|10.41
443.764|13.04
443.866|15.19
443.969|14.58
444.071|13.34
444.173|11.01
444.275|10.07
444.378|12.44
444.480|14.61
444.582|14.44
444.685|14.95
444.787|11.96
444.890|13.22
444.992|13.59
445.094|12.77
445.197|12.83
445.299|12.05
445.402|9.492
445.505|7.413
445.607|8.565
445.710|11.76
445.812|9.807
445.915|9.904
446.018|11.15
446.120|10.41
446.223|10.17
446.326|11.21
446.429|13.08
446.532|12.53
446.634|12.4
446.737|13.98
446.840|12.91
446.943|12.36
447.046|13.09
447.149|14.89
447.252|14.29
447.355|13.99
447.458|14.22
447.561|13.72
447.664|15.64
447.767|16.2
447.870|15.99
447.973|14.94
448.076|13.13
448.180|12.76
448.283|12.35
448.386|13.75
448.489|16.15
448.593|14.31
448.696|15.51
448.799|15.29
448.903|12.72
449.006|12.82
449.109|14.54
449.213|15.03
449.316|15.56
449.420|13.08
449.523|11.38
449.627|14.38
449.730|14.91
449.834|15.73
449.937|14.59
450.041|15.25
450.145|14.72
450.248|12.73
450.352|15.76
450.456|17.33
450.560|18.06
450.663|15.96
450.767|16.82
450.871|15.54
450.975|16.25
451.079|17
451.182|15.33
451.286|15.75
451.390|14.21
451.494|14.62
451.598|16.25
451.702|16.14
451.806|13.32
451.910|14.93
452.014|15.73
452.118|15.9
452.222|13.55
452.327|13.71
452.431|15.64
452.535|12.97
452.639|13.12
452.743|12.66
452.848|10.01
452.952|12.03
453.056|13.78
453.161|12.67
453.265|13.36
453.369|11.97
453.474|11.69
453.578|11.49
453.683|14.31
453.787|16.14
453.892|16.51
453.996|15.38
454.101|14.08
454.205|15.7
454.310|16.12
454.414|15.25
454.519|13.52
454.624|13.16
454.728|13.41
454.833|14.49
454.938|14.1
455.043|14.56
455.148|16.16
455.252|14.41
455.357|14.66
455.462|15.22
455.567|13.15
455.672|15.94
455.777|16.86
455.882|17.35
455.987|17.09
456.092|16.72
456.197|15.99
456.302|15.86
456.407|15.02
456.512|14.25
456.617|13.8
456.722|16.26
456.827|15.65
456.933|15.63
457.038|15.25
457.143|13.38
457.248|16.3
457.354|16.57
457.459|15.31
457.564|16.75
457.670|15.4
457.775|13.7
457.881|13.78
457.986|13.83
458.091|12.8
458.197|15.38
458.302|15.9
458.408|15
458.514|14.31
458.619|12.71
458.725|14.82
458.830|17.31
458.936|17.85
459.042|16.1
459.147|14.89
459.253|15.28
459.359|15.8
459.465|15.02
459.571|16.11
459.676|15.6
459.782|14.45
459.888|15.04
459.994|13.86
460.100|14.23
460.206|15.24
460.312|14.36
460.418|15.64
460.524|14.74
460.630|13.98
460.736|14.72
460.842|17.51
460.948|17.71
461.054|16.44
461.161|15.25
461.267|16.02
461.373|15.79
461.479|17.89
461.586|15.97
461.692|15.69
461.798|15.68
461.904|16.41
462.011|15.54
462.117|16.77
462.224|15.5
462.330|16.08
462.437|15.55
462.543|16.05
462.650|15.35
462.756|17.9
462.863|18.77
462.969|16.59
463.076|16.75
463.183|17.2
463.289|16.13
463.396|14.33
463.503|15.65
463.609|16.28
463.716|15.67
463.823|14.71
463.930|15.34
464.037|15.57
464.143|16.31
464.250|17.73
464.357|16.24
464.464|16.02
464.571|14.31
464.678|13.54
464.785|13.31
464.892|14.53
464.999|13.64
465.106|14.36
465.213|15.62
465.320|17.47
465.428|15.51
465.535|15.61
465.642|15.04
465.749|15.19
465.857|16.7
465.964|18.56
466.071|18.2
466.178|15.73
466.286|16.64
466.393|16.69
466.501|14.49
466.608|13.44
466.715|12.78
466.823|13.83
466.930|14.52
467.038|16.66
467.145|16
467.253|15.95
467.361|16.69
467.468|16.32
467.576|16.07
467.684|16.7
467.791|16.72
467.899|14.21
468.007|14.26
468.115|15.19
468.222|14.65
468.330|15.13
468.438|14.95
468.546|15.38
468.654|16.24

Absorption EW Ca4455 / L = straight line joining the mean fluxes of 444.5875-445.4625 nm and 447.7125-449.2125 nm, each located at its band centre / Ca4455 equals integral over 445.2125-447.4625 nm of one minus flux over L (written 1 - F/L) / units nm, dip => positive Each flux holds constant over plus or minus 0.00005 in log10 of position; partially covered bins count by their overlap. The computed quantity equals 0.26 nm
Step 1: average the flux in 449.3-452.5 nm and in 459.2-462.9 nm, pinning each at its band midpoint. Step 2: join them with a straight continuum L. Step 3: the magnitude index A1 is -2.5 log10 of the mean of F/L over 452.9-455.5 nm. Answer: 0.09 mag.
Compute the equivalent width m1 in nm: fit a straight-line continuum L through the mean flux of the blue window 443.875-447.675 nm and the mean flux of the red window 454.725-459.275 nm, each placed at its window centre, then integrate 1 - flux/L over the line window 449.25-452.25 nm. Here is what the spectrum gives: -0.34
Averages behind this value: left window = 12.4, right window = 15.2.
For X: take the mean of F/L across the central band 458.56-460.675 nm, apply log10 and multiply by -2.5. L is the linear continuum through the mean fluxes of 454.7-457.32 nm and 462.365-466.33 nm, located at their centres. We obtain 0.03 mag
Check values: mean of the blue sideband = 15.3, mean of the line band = 15.2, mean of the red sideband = 15.9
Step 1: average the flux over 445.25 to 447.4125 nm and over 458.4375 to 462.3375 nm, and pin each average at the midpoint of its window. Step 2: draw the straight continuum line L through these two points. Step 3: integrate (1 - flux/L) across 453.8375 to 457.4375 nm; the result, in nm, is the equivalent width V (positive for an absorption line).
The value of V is -0.246 nm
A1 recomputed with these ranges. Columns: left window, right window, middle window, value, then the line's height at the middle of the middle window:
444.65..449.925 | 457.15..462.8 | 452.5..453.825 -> 0.119 mag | 14.2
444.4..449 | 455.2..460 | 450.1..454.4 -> -0.037 mag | 14.1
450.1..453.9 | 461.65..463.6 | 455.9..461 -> 0.019 mag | 15.6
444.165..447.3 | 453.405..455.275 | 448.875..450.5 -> -0.099 mag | 13.2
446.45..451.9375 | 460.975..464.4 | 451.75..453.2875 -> 0.109 mag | 15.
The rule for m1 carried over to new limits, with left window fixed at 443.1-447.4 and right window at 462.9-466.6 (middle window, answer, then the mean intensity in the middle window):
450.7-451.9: -0.21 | 15.5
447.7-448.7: -0.14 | 14.5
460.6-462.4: -0.11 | 16.1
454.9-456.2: -0.14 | 15.6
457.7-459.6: -0.05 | 15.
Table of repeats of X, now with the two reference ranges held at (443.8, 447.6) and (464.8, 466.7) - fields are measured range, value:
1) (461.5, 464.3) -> -0.069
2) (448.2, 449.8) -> -0.096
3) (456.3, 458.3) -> -0.055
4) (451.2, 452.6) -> -0.110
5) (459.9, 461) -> -0.031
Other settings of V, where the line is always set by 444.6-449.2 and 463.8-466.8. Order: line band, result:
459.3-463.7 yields -0.26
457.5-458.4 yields -0.02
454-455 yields -0.03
